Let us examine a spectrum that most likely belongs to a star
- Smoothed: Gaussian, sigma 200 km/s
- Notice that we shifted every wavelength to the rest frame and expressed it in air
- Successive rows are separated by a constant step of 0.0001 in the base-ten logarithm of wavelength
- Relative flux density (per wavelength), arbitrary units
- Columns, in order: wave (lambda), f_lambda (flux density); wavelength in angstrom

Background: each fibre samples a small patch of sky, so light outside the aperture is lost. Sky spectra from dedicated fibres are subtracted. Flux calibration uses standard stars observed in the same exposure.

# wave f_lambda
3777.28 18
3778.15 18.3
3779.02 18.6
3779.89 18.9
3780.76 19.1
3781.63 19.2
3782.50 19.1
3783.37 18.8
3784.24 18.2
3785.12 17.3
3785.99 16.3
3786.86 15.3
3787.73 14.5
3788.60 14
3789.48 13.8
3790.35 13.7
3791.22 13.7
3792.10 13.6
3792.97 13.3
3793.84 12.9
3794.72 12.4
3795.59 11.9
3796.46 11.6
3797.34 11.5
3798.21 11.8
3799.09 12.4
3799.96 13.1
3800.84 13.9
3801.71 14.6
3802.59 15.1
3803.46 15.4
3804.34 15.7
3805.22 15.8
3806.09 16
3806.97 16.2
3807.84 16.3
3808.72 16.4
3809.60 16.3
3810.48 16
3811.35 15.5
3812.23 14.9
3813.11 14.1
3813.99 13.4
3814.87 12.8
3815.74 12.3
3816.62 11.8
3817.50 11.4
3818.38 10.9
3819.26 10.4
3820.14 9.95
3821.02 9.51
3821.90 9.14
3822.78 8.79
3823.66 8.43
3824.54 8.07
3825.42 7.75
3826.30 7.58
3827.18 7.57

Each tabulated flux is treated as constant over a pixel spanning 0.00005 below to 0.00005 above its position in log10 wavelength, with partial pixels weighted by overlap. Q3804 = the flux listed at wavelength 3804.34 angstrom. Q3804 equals 15.7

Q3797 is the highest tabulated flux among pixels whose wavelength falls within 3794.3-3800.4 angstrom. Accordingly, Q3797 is 13.1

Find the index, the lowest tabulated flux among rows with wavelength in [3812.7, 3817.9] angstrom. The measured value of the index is 11.4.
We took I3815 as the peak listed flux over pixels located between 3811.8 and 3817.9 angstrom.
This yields 14.9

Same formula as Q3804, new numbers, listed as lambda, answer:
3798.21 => 11.8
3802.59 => 15.1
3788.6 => 14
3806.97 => 16.2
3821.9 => 9.14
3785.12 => 17.3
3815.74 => 12.3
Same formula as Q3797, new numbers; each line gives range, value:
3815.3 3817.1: 12.3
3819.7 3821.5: 9.95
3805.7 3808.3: 16.3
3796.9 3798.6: 11.8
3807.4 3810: 16.4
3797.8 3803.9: 15.4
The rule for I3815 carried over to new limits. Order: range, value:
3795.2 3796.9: 11.9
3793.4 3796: 12.9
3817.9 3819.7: 10.9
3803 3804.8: 15.7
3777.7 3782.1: 19.2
